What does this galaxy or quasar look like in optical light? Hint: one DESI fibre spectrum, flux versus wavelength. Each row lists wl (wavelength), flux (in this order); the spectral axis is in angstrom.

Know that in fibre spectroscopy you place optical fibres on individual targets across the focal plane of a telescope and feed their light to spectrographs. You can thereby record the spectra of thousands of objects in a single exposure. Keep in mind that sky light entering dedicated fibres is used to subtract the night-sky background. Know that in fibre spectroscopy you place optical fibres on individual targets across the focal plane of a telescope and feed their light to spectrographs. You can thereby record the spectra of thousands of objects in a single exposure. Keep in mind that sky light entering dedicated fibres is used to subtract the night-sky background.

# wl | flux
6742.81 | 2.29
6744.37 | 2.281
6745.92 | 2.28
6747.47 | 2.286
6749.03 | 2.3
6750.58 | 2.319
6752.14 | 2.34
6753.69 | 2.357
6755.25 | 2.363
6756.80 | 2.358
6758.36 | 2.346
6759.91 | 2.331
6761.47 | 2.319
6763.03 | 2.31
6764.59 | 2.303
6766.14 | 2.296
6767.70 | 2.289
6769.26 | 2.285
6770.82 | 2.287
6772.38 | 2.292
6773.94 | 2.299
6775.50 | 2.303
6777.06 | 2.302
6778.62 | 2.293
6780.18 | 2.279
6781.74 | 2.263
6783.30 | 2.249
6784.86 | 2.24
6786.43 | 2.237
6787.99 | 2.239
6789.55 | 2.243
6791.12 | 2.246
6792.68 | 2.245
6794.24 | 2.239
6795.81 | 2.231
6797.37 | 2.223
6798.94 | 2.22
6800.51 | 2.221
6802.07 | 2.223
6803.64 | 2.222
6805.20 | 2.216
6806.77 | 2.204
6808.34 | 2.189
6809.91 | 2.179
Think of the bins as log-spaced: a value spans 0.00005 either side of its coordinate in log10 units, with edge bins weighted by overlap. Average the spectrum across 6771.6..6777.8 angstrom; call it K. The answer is 2.3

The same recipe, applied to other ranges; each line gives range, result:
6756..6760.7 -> 2.35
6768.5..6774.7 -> 2.29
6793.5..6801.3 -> 2.23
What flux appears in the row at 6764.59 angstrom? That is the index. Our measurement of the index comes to 2.303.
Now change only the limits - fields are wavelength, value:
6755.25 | 2.363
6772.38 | 2.292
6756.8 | 2.358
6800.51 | 2.221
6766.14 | 2.296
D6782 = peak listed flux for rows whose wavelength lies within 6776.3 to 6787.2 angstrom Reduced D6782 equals 2.302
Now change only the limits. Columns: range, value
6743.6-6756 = 2.363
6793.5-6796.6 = 2.239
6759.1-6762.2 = 2.331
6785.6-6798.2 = 2.246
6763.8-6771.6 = 2.303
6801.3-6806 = 2.223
